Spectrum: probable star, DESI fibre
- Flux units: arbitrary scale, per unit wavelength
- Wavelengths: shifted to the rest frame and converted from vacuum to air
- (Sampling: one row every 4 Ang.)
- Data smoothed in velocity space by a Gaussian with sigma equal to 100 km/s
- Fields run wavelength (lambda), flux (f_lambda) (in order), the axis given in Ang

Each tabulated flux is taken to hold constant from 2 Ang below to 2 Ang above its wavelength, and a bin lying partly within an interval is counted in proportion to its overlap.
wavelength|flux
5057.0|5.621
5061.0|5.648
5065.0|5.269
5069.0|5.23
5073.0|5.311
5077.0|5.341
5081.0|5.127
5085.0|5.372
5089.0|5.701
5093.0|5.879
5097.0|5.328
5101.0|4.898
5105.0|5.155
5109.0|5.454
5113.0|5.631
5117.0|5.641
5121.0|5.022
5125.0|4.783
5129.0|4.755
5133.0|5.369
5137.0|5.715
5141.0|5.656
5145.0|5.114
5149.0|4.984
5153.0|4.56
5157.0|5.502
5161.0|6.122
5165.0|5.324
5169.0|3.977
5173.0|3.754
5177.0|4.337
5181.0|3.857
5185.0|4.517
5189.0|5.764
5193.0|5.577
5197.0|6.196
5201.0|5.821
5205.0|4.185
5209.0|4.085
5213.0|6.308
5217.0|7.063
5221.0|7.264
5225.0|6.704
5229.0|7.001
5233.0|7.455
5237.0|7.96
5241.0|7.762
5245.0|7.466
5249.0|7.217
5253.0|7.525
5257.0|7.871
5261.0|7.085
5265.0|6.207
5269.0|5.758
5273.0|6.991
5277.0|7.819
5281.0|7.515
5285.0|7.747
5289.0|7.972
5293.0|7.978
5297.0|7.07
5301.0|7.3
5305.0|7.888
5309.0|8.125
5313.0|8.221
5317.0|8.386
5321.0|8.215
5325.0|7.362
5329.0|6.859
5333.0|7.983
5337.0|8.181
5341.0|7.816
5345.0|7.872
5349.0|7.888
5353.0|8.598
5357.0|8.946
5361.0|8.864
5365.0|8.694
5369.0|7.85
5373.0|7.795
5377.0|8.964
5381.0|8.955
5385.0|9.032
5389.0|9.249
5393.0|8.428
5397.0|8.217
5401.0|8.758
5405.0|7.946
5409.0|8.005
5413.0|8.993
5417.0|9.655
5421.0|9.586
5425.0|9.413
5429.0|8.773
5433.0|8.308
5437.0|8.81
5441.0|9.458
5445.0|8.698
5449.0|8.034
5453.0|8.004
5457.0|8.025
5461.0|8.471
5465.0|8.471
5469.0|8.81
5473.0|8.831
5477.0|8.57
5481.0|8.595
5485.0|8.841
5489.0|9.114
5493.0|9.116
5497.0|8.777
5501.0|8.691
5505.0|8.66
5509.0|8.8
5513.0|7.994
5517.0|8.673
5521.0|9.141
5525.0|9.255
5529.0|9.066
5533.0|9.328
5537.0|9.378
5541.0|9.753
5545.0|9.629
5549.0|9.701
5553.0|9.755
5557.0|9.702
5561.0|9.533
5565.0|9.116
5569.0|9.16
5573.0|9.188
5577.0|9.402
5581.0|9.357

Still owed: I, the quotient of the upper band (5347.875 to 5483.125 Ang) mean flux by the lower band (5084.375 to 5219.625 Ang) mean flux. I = 1.7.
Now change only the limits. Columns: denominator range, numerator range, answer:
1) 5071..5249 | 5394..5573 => 1.59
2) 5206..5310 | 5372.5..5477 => 1.21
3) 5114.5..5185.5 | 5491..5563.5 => 1.85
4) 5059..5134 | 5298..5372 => 1.51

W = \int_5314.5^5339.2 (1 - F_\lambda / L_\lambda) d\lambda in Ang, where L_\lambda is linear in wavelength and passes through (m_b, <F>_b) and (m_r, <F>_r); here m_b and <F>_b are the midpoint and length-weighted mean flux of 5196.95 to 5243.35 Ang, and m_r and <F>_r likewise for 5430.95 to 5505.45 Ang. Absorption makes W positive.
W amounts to -1.38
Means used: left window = 6.5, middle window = 7.84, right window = 8.65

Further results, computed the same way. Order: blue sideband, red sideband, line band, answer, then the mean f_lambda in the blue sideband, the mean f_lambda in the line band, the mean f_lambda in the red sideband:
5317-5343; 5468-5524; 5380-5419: -2.49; 7.79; 8.72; 8.77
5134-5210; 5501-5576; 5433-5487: -1.78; 5.02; 8.58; 9.2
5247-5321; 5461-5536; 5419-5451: -1.75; 7.5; 8.88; 8.82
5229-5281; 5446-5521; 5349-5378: -2.12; 7.26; 8.47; 8.6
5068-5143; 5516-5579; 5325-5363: -2.80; 5.34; 8.07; 9.37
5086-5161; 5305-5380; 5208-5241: -1.20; 5.31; 6.87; 8.15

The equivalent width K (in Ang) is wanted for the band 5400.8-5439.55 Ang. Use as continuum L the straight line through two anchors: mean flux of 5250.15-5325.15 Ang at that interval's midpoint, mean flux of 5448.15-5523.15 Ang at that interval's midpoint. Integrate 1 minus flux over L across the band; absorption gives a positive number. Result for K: -2.70 Ang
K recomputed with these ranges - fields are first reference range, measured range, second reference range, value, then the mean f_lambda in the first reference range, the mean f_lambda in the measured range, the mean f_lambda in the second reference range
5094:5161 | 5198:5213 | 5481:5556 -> 2.5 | 5.26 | 5.01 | 9.09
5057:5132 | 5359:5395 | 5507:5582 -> -4.0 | 5.32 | 8.65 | 9.26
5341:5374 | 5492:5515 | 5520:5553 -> 1.4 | 8.3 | 8.65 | 9.44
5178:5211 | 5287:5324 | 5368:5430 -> -4.6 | 4.98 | 7.89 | 8.74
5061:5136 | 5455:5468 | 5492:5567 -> 0.3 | 5.31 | 8.36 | 9.16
